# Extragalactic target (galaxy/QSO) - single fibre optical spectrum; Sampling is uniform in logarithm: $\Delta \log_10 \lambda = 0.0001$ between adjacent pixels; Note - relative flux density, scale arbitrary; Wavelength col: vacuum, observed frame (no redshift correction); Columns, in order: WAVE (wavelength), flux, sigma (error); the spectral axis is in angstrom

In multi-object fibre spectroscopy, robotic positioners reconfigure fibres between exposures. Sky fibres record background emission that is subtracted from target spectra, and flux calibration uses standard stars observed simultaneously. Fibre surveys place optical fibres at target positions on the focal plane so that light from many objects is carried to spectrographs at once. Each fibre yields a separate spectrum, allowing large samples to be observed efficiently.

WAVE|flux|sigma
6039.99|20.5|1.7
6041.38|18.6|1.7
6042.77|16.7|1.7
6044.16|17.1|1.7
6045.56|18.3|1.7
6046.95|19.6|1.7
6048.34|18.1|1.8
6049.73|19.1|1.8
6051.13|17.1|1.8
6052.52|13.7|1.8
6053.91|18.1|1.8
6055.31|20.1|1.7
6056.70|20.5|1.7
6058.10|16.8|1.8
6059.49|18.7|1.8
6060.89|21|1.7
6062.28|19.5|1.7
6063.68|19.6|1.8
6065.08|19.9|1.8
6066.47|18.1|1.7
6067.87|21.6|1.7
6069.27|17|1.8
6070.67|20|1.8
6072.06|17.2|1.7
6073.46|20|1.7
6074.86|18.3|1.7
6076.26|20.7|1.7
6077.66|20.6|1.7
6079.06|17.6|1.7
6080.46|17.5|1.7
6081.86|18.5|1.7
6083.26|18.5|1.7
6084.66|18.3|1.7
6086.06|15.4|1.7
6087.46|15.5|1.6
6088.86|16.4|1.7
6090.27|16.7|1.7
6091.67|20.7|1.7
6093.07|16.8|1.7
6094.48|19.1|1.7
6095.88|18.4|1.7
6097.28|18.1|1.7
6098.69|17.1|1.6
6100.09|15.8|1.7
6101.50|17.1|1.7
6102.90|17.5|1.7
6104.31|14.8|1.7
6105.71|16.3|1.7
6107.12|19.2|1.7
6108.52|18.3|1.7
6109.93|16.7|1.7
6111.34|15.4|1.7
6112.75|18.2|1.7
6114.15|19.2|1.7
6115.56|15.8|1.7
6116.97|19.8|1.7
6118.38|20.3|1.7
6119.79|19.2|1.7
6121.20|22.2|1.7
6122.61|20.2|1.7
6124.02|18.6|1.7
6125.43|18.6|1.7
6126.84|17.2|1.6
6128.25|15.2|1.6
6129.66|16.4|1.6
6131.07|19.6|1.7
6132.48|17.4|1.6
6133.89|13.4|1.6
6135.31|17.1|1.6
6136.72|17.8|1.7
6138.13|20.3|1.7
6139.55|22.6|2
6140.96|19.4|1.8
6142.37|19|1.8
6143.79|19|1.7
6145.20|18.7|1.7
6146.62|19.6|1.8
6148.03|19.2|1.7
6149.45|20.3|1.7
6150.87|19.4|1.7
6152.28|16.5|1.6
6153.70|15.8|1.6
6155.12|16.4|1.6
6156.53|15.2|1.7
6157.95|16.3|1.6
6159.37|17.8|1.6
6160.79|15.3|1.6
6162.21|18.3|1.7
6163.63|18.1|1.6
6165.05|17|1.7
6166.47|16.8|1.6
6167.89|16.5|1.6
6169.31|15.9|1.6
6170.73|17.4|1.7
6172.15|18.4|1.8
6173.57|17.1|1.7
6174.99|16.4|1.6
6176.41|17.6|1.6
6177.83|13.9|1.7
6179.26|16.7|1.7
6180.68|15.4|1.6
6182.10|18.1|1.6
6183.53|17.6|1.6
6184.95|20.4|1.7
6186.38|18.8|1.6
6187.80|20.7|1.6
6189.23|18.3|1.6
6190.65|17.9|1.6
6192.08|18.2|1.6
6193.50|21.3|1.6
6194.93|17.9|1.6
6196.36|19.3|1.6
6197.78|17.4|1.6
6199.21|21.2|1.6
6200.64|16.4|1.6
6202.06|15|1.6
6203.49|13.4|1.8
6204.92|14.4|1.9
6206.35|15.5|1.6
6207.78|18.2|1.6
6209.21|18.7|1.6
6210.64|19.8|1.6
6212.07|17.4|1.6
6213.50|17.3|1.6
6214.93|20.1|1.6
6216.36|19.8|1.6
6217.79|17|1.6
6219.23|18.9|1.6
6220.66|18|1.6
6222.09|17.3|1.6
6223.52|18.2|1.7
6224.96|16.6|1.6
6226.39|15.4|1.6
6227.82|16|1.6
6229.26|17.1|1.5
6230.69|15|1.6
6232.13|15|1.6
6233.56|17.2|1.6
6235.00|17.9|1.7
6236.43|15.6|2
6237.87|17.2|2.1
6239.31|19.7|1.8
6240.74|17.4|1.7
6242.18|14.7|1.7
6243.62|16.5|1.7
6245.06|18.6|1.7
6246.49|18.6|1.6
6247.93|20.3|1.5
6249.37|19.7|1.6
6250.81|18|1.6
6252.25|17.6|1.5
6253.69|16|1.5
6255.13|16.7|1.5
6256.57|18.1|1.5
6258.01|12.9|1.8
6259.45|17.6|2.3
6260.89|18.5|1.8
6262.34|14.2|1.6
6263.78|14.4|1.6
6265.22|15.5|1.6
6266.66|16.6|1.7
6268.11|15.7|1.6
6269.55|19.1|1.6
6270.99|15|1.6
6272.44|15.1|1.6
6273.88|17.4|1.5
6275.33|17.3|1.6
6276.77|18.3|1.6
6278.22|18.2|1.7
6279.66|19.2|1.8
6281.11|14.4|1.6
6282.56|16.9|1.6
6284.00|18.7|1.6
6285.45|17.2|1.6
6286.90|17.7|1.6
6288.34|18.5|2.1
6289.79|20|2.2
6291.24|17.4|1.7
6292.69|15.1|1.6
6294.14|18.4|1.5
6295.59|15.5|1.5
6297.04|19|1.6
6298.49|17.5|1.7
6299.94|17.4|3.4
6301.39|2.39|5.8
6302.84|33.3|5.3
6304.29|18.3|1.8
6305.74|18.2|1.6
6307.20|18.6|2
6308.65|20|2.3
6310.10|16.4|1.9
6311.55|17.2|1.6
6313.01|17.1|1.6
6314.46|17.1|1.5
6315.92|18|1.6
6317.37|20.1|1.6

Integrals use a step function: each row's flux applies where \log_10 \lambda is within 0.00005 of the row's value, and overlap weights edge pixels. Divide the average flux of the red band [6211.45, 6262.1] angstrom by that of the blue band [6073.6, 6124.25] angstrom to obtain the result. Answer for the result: 0.96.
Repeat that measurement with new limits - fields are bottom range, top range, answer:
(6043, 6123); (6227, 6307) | 0.94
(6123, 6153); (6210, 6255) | 0.95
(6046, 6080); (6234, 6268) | 0.90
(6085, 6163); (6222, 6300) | 0.96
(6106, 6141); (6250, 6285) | 0.92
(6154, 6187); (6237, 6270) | 1.01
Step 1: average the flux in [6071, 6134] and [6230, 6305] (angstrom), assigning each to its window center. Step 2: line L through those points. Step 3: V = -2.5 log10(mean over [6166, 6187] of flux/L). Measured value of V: 0.028 mag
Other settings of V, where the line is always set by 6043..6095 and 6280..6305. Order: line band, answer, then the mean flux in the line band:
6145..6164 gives 0.03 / 17.6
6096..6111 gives 0.07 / 17.1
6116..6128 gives -0.06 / 19.3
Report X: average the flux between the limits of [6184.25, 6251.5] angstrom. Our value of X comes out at 17.7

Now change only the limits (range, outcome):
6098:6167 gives 17.9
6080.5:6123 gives 17.8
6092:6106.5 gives 17.2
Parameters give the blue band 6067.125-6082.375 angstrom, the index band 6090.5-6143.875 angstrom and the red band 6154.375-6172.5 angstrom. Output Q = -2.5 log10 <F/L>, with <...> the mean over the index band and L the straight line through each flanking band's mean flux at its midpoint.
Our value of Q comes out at -0.01 mag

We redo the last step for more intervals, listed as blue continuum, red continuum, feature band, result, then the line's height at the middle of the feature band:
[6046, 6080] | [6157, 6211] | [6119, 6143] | -0.03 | 18.1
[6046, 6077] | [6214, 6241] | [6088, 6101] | 0.06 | 18.5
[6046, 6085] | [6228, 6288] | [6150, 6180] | 0.07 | 17.9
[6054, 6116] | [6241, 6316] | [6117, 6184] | 0.00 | 17.9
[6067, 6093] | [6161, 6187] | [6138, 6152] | -0.12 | 17.5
